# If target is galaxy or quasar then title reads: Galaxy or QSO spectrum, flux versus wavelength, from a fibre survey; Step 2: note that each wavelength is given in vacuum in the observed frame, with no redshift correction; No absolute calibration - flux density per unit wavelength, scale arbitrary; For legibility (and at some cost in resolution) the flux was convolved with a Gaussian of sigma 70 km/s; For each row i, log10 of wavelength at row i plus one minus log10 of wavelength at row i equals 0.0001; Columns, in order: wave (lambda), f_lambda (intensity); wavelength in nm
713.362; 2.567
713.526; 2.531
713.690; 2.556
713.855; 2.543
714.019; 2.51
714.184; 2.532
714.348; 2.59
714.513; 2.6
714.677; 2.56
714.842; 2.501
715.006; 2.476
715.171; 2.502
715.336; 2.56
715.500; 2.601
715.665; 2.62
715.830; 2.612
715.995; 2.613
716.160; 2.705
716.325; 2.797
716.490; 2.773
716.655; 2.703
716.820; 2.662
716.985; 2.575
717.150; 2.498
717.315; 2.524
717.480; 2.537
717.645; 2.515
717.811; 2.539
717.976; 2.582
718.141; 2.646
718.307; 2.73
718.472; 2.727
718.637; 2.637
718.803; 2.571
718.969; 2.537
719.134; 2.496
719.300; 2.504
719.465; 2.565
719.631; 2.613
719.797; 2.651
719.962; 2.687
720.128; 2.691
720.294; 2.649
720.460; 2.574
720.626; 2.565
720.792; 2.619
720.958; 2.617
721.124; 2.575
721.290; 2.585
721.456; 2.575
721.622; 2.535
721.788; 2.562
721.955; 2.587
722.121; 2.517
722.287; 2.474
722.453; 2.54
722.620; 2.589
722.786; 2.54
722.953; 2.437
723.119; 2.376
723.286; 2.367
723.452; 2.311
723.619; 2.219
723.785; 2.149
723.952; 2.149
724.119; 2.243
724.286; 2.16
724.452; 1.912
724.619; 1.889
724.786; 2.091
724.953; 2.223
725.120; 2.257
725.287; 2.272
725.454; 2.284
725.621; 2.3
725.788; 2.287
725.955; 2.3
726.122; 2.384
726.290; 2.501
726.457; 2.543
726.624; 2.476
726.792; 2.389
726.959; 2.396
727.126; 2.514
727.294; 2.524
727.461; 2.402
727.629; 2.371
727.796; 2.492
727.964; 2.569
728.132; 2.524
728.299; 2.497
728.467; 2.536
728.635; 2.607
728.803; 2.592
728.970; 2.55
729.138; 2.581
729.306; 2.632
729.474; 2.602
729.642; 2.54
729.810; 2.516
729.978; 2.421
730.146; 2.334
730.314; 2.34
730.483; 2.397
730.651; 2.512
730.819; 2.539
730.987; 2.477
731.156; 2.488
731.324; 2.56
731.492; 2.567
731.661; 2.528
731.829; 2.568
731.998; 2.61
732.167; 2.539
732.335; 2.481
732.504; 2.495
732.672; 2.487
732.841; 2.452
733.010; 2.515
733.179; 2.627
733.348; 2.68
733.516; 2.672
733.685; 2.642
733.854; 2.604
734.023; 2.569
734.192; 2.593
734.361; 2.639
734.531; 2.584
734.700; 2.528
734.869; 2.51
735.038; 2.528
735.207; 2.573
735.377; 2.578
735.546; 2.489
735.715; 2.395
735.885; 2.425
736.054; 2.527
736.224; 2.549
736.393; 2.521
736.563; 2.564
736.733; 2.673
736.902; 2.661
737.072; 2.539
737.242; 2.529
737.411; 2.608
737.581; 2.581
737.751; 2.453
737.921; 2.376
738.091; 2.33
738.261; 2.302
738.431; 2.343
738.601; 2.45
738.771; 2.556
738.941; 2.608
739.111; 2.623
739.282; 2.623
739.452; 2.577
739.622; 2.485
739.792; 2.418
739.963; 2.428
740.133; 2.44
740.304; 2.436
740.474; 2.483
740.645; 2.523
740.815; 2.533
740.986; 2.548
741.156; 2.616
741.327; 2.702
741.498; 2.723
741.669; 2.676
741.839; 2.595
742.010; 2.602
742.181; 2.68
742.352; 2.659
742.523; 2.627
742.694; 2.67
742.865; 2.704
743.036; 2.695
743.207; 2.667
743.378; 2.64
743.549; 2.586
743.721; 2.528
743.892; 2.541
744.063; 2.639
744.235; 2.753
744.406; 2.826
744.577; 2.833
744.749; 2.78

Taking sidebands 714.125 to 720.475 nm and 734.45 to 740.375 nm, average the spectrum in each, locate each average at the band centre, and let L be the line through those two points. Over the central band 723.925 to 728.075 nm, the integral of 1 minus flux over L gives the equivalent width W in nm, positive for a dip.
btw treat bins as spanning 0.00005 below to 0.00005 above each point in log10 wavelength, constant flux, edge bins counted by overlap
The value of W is 0.39 nm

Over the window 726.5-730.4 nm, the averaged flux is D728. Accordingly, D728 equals 2.5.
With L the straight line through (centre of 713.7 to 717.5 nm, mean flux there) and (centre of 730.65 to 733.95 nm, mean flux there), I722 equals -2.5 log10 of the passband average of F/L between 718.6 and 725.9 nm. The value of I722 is 0.064 mag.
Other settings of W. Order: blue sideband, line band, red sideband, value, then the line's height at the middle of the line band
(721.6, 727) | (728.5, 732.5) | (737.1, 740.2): -0.20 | 2.4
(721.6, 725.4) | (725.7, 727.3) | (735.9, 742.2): -0.05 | 2.36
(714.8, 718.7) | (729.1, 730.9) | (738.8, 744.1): 0.08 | 2.6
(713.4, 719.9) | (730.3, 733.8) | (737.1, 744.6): 0.06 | 2.58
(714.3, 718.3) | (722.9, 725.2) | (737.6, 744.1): 0.35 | 2.58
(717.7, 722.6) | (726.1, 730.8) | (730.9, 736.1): 0.13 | 2.56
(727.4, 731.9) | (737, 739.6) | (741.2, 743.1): 0.12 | 2.62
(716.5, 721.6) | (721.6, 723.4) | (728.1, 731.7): 0.05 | 2.57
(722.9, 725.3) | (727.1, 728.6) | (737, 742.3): -0.14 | 2.28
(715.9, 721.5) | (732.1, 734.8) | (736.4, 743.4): 0.01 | 2.58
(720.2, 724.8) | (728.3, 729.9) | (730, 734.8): -0.05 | 2.49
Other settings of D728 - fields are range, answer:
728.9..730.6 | 2.49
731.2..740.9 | 2.53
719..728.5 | 2.43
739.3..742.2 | 2.56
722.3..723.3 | 2.48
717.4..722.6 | 2.59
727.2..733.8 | 2.53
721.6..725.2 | 2.32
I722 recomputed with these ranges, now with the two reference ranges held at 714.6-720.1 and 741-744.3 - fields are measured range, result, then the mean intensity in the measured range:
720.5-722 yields 0.01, 2.58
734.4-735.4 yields 0.03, 2.55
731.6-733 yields 0.05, 2.52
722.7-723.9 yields 0.12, 2.34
